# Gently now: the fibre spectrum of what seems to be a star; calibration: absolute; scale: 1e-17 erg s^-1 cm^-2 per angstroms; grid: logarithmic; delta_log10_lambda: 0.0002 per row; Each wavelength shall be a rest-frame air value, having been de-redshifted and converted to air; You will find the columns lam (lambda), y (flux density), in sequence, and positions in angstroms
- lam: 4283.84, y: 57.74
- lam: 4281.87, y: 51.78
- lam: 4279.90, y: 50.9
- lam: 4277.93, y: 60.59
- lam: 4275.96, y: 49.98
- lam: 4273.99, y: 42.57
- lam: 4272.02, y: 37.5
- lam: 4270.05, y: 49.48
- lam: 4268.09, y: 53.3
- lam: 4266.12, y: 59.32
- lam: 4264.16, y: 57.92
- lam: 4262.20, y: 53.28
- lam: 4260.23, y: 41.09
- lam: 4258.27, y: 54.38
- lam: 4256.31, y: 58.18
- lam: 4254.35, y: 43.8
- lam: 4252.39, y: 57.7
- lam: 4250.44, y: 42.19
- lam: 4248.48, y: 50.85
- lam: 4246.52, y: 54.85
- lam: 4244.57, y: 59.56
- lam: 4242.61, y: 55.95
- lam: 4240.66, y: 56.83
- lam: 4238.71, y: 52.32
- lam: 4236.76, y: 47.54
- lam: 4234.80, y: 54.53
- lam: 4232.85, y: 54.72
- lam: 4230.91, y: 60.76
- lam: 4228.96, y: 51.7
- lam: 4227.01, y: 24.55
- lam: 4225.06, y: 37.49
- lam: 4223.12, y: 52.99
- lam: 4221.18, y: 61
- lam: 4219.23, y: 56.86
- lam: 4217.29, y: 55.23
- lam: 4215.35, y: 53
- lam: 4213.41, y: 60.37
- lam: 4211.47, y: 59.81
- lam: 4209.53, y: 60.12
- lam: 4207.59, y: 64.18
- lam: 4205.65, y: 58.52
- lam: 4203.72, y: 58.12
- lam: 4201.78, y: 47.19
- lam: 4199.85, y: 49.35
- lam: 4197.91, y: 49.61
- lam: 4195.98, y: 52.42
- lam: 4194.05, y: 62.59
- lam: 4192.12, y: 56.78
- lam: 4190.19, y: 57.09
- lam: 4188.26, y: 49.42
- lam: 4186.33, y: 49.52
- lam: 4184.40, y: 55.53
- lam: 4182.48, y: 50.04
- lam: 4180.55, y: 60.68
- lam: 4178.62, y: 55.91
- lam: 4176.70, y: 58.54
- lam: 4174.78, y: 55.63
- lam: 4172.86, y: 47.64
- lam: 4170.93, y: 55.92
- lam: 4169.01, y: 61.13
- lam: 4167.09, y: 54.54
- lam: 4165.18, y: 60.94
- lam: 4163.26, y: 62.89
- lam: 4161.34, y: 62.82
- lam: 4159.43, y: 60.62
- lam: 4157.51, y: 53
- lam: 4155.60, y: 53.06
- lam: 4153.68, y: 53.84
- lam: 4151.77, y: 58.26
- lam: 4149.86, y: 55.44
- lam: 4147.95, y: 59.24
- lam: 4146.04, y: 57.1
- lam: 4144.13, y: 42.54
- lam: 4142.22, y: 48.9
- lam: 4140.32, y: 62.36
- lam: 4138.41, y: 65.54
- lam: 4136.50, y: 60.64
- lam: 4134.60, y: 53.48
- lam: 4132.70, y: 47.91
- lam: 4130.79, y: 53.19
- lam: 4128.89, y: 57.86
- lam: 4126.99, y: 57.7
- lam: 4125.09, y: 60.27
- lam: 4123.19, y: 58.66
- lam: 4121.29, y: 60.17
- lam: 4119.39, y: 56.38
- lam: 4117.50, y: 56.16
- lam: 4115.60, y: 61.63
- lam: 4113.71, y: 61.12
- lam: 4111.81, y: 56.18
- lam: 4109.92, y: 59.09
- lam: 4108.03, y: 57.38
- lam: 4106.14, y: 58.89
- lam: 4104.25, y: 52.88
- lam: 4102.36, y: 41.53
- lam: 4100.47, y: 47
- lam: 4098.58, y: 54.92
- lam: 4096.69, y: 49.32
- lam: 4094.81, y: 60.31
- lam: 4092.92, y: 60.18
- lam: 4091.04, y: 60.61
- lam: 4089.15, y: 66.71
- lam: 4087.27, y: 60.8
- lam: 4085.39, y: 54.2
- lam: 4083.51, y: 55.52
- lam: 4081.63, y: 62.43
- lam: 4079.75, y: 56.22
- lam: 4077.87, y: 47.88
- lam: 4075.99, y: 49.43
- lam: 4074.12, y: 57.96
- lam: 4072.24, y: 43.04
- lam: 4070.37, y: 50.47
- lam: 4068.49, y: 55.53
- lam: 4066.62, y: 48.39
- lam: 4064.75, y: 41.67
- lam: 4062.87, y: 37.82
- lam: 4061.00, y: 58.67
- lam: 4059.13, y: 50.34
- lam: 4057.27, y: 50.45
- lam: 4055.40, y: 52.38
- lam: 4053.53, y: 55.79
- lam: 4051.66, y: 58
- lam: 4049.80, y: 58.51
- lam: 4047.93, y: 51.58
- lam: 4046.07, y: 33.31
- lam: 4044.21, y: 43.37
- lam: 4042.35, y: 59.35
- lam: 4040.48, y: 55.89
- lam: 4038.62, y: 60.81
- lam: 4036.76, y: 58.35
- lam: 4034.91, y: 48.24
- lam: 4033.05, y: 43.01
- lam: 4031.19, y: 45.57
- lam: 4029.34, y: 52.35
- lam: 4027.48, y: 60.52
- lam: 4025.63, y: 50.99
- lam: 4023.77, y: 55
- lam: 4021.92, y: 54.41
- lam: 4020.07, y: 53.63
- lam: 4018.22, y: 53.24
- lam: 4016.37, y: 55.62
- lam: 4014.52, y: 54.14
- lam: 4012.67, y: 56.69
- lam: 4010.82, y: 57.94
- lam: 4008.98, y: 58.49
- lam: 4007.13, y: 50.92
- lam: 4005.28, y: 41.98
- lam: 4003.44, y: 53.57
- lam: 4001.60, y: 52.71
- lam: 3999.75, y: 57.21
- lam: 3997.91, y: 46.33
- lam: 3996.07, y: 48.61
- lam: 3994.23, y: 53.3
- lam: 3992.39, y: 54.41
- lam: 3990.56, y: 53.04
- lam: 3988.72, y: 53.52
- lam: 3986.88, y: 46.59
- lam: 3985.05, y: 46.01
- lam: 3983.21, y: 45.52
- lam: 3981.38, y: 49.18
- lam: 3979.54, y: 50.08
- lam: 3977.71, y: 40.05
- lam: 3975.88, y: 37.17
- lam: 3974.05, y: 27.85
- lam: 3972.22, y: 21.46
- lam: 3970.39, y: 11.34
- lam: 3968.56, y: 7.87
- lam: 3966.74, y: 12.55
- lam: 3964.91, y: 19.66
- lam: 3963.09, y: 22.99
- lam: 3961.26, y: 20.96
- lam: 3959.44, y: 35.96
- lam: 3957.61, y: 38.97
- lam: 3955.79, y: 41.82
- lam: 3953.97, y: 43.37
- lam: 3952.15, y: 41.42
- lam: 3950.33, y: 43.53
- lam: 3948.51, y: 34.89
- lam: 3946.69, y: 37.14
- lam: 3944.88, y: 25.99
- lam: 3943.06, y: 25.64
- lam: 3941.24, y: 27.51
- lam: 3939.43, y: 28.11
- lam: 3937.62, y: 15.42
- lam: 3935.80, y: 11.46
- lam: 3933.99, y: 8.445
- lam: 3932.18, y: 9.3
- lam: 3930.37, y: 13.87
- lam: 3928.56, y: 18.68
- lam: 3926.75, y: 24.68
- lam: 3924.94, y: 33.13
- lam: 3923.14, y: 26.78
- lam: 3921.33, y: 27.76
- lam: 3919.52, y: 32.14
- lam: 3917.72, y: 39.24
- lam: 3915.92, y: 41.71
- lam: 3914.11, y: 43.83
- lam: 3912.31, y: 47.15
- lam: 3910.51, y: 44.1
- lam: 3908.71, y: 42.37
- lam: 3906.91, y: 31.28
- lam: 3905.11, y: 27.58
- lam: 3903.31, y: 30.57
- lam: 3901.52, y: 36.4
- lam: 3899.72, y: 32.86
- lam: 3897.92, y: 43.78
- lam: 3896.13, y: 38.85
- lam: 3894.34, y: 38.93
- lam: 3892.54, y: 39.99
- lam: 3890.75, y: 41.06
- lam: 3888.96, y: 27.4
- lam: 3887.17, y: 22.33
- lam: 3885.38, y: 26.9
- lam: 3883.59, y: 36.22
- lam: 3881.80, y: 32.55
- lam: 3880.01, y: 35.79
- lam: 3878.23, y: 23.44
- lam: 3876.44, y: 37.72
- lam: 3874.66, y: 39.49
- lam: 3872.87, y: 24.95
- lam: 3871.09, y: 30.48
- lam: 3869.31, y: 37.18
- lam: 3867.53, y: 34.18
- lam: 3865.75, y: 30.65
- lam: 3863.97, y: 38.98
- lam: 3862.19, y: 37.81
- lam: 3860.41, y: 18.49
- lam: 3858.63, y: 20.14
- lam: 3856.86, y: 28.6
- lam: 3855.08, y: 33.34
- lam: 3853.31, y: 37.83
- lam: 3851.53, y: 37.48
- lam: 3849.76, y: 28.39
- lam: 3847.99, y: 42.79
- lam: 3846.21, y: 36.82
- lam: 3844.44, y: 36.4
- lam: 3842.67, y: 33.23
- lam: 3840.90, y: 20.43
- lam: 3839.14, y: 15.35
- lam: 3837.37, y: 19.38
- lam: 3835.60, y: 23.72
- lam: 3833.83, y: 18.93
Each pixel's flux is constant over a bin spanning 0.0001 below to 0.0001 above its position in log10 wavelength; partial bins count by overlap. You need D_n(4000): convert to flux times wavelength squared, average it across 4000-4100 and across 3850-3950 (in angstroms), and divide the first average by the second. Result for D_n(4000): 1.84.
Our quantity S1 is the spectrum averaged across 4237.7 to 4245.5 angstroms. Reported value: 56.1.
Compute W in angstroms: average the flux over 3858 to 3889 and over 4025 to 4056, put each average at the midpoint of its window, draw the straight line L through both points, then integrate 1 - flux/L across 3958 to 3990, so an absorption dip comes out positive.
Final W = 8.3 angstroms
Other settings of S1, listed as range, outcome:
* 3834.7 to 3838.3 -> 21.4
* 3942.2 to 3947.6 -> 29.6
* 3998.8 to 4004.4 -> 54.4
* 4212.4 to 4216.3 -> 56.7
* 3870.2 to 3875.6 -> 31.7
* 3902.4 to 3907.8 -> 29.9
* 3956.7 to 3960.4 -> 37.2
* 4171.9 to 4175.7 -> 51.6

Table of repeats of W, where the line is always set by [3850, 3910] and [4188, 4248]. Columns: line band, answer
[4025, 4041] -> -3.8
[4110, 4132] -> -4.6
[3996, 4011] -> -4.0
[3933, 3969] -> 9.8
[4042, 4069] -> -3.7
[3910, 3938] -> 6.6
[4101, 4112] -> -1.6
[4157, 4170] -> -2.3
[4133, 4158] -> -3.0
